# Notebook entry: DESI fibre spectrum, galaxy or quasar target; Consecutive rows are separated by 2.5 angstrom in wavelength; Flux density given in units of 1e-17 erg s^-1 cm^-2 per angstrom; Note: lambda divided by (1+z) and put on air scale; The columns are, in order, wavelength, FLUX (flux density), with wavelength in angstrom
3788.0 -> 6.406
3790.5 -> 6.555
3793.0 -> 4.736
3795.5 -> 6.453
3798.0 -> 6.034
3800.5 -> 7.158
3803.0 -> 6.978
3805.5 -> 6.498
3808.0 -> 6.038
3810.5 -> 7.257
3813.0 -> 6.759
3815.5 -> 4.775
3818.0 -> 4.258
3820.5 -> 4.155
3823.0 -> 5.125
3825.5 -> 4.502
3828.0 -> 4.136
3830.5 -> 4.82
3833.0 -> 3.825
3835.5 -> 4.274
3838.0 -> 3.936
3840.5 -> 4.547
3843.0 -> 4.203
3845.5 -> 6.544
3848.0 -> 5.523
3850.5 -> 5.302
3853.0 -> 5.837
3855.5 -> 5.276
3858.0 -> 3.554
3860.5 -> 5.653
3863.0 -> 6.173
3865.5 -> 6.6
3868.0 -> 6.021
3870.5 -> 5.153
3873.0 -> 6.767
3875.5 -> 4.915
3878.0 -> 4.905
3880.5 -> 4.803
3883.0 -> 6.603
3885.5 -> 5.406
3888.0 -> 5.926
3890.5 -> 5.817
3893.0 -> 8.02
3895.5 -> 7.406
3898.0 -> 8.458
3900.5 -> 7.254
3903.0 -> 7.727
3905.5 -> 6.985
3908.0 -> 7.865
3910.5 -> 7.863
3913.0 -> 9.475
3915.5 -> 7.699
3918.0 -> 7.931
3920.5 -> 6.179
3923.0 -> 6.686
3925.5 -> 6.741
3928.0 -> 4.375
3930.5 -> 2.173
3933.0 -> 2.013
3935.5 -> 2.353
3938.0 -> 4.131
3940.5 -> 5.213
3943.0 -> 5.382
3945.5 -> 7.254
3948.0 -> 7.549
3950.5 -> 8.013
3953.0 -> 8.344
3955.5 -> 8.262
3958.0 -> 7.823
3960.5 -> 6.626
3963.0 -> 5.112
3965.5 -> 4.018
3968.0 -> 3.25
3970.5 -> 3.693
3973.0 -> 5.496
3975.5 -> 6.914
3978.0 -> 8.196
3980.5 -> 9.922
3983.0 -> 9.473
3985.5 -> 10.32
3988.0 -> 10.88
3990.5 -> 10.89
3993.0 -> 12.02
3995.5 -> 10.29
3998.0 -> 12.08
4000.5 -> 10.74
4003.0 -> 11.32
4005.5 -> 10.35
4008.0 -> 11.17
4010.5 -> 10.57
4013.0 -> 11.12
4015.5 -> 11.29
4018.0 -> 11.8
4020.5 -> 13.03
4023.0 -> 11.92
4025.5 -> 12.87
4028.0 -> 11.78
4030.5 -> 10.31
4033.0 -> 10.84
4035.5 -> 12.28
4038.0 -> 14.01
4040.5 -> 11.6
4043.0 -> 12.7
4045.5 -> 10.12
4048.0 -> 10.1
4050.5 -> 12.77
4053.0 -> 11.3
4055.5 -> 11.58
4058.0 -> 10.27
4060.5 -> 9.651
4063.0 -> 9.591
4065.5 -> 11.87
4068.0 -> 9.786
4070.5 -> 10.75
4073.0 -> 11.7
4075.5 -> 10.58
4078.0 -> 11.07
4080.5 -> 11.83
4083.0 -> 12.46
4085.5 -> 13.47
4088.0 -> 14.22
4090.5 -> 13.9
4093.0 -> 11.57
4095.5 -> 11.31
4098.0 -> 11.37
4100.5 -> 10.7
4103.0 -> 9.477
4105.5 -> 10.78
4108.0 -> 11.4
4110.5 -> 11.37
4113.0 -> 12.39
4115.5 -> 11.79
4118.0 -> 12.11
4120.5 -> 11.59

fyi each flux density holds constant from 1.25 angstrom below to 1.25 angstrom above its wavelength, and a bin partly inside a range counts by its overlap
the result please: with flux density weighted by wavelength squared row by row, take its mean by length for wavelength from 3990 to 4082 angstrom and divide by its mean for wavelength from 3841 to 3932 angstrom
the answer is 2.0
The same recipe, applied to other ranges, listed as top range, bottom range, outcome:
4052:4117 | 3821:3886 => 2.48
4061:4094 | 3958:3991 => 1.70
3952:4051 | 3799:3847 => 2.07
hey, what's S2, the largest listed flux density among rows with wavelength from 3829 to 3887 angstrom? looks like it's 6.767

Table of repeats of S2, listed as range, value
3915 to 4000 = 12.08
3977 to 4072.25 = 14.01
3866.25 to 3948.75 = 9.475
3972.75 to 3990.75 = 10.89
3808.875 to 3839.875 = 7.257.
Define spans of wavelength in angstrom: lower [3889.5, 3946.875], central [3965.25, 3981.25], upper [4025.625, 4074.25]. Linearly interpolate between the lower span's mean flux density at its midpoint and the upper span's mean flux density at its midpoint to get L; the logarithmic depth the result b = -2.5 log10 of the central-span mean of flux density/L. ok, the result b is 0.38 mag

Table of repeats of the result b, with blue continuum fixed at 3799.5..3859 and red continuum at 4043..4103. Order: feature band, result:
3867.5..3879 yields 0.144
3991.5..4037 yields -0.159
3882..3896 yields 0.042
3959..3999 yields 0.132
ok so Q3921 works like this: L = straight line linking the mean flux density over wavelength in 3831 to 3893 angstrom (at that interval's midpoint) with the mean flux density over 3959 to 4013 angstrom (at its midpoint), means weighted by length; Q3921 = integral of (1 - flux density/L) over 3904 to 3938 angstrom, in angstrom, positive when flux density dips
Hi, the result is 4.55 angstrom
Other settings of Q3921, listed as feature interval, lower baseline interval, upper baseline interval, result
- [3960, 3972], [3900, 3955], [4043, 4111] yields 5.0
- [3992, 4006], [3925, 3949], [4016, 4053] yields -3.0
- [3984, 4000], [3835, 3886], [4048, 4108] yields -3.6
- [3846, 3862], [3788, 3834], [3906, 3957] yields 1.6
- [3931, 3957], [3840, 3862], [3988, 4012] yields 9.3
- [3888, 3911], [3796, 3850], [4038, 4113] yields -0.7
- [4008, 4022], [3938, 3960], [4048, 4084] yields -3.4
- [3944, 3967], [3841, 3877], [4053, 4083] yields 2.9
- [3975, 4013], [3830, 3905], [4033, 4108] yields -4.6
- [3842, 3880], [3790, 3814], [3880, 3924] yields 7.6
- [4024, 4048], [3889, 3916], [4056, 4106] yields -3.1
